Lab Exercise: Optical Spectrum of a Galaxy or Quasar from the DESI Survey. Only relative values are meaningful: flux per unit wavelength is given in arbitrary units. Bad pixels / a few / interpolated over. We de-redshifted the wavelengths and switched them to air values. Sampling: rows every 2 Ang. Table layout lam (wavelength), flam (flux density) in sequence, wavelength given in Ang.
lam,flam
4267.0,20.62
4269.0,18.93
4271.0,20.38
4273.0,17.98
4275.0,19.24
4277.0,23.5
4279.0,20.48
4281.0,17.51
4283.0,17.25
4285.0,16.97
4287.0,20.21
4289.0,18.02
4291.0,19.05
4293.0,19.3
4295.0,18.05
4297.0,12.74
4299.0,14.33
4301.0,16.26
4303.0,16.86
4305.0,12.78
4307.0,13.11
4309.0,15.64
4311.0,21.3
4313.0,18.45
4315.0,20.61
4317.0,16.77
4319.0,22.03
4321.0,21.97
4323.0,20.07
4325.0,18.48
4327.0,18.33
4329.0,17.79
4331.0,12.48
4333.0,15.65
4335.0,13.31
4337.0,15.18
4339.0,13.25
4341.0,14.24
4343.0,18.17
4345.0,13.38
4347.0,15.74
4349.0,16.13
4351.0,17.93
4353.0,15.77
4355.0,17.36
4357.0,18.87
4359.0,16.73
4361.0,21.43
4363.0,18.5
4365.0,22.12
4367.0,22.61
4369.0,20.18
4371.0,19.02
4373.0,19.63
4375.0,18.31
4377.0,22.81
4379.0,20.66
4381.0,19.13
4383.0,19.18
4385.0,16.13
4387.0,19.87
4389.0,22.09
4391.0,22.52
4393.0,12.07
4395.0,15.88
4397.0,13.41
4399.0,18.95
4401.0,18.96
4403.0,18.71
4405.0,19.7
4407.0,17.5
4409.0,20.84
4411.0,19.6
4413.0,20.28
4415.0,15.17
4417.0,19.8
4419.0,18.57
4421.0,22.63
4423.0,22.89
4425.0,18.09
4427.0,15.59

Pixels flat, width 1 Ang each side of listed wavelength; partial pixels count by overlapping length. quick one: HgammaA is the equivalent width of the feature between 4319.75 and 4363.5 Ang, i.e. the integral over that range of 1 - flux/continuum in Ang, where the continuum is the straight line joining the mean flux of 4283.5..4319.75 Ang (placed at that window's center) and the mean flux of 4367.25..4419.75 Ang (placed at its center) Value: 2.7 Ang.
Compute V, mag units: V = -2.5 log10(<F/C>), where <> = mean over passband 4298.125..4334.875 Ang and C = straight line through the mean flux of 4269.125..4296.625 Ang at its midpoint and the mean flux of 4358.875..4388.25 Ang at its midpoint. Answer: 0.12 mag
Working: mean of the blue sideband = 18.9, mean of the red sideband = 19.9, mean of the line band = 17.3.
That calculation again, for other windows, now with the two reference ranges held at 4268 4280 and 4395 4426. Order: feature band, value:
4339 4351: 0.24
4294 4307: 0.30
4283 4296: 0.08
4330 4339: 0.36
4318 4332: 0.05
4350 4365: 0.06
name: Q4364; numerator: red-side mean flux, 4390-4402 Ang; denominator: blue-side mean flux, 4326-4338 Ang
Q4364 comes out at 1.10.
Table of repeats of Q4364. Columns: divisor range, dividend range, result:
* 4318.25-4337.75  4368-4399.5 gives 1.07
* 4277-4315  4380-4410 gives 1.05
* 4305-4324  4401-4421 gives 1.03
